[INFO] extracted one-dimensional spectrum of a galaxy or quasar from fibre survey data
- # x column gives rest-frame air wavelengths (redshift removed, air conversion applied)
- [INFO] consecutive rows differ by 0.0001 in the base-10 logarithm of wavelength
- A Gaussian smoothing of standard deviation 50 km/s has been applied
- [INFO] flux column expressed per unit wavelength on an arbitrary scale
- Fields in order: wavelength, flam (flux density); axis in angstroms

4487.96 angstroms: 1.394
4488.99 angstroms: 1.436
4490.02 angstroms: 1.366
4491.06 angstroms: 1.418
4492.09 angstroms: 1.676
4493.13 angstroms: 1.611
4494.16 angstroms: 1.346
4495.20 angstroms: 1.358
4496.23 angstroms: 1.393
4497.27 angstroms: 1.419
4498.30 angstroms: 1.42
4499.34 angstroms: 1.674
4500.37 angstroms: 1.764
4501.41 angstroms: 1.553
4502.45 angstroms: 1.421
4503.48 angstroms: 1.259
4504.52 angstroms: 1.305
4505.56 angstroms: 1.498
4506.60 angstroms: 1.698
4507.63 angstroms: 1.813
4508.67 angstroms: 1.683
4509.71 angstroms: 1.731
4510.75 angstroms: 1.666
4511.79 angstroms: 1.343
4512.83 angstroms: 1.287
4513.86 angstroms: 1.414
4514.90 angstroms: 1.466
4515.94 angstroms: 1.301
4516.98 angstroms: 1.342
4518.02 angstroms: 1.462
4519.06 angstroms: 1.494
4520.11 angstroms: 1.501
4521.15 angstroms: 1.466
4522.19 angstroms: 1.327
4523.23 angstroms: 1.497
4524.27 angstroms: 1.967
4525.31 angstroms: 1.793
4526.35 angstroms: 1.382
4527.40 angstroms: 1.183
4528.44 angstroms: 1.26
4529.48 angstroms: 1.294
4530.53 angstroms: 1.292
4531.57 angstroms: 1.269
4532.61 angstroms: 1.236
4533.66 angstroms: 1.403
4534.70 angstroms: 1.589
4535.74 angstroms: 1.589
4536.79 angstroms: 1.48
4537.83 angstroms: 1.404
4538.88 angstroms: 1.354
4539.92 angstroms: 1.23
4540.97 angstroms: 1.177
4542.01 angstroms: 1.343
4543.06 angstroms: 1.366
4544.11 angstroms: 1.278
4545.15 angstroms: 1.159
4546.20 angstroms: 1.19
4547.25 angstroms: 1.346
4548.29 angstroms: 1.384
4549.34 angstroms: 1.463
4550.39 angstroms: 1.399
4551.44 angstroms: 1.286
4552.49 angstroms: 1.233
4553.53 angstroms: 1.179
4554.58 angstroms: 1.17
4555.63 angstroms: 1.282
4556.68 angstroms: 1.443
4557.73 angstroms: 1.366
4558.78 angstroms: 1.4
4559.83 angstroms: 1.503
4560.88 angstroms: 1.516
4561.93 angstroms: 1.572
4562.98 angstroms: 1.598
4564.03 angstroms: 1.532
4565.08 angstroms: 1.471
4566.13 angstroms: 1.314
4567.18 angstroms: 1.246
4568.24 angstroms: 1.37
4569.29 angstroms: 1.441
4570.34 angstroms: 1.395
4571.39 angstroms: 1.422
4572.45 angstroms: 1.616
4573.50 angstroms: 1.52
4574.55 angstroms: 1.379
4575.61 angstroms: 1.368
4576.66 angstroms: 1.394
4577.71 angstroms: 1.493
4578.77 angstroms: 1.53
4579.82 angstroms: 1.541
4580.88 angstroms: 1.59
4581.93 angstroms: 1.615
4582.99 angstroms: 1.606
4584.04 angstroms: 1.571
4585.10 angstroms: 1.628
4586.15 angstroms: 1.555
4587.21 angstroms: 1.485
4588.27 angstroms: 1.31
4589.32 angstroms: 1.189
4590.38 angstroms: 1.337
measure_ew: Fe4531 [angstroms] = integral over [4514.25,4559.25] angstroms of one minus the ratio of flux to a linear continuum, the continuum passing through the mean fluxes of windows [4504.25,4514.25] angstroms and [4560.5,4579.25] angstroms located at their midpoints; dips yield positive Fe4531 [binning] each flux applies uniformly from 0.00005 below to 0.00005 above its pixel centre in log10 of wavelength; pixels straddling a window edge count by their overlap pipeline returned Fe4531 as 4.0 angstroms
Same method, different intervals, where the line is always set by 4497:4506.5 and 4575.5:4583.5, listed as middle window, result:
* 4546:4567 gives 1.8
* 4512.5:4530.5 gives 0.8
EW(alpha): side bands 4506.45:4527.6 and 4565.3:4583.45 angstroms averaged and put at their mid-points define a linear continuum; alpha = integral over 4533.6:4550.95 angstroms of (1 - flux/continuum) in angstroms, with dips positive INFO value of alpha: 1.53 angstroms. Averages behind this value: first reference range 1.52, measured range 1.36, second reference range 1.46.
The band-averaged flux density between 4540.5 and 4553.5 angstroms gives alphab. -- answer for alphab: 1.3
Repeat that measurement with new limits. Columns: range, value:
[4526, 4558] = 1.32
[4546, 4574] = 1.4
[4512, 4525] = 1.46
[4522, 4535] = 1.42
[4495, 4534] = 1.47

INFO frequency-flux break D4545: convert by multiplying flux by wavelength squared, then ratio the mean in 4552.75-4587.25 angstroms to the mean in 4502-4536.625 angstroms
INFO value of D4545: 1.02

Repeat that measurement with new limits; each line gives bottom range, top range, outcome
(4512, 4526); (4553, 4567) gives 0.97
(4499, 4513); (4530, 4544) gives 0.89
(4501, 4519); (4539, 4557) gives 0.88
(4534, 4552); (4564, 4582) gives 1.09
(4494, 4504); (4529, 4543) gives 0.94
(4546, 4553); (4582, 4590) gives 1.13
